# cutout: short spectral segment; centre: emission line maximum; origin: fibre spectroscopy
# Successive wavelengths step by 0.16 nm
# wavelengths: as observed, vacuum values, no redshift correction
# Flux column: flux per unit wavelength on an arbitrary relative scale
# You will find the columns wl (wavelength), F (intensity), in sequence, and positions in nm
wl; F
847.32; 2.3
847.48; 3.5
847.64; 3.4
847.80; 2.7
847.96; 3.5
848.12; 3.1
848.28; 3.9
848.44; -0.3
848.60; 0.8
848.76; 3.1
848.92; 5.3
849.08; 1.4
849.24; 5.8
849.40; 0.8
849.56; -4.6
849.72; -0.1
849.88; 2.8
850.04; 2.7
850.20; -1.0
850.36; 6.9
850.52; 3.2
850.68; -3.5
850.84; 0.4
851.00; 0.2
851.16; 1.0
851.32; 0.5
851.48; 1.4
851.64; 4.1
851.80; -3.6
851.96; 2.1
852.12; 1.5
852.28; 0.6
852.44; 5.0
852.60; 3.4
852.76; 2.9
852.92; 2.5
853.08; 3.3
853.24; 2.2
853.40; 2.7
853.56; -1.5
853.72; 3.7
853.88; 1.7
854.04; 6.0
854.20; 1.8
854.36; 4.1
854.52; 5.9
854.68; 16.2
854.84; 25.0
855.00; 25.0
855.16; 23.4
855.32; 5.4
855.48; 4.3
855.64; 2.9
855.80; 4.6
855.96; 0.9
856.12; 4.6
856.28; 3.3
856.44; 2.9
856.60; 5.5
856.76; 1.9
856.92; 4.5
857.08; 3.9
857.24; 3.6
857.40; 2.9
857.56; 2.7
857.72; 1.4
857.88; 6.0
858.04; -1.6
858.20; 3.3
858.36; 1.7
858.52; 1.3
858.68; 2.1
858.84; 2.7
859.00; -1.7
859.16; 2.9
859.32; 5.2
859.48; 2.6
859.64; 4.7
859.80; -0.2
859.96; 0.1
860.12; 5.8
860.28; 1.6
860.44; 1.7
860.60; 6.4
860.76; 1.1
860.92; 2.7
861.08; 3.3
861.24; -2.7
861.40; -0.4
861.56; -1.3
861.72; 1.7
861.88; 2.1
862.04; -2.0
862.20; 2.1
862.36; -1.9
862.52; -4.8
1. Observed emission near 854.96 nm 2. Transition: H-beta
